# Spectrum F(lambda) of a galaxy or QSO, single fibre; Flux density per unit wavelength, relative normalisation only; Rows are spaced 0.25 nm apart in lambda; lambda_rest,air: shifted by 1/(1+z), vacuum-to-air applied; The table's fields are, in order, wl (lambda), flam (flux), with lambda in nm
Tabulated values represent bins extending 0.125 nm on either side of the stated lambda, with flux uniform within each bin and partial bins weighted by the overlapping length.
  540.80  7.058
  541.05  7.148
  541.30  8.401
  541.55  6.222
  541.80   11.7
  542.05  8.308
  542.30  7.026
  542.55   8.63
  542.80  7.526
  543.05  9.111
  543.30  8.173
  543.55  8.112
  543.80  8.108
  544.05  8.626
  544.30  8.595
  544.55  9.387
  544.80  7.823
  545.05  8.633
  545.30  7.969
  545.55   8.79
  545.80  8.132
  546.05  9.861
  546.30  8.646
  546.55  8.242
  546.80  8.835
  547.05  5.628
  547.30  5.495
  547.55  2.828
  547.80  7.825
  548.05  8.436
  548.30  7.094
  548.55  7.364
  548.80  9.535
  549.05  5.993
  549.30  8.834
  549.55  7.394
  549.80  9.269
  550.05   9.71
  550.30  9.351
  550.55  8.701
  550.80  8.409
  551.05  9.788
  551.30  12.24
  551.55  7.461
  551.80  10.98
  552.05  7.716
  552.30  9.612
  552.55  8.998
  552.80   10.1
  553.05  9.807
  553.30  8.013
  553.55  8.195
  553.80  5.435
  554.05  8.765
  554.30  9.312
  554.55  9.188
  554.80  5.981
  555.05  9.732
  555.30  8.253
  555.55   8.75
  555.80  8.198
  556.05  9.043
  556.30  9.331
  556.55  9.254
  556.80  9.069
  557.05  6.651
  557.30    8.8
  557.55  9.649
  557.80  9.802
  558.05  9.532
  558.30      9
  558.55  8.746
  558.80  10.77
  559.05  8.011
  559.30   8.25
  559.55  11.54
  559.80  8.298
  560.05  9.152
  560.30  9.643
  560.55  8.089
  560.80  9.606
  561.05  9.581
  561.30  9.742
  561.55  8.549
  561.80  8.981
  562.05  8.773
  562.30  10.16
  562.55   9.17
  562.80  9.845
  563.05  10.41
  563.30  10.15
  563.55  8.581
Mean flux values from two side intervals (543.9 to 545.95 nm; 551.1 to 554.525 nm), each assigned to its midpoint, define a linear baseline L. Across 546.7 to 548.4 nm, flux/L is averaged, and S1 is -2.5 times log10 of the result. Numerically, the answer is 0.304 mag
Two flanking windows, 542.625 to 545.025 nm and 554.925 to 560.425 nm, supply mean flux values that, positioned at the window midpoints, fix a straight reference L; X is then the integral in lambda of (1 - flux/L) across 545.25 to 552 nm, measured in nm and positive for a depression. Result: 0.30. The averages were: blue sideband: 8.4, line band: 8.25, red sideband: 9.07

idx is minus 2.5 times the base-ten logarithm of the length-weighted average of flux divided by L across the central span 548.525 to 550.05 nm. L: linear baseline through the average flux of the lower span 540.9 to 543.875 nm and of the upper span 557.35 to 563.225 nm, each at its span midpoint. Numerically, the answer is 0.052 mag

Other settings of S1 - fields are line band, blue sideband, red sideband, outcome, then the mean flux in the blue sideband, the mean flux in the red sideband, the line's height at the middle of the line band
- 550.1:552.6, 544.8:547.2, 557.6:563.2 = -0.083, 8.25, 9.36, 8.66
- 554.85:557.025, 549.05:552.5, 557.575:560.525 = 0.057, 9.07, 9.31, 9.22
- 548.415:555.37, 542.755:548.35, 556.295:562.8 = -0.030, 7.92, 9.17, 8.49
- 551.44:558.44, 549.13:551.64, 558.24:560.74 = 0.047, 9.08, 9.17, 9.12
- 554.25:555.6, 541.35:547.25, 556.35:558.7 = 0.046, 8.32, 8.98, 8.85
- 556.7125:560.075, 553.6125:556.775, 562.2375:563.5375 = -0.008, 8.45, 9.82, 9.02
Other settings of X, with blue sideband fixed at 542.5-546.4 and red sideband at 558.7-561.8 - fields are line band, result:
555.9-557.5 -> 0.06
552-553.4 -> -0.04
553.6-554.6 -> 0.10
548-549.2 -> 0.14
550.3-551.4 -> -0.11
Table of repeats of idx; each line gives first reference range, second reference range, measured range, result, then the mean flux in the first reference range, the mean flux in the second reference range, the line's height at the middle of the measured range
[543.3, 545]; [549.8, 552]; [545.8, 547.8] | 0.22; 8.43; 9.5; 8.85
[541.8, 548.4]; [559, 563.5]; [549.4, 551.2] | -0.07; 7.99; 9.34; 8.43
